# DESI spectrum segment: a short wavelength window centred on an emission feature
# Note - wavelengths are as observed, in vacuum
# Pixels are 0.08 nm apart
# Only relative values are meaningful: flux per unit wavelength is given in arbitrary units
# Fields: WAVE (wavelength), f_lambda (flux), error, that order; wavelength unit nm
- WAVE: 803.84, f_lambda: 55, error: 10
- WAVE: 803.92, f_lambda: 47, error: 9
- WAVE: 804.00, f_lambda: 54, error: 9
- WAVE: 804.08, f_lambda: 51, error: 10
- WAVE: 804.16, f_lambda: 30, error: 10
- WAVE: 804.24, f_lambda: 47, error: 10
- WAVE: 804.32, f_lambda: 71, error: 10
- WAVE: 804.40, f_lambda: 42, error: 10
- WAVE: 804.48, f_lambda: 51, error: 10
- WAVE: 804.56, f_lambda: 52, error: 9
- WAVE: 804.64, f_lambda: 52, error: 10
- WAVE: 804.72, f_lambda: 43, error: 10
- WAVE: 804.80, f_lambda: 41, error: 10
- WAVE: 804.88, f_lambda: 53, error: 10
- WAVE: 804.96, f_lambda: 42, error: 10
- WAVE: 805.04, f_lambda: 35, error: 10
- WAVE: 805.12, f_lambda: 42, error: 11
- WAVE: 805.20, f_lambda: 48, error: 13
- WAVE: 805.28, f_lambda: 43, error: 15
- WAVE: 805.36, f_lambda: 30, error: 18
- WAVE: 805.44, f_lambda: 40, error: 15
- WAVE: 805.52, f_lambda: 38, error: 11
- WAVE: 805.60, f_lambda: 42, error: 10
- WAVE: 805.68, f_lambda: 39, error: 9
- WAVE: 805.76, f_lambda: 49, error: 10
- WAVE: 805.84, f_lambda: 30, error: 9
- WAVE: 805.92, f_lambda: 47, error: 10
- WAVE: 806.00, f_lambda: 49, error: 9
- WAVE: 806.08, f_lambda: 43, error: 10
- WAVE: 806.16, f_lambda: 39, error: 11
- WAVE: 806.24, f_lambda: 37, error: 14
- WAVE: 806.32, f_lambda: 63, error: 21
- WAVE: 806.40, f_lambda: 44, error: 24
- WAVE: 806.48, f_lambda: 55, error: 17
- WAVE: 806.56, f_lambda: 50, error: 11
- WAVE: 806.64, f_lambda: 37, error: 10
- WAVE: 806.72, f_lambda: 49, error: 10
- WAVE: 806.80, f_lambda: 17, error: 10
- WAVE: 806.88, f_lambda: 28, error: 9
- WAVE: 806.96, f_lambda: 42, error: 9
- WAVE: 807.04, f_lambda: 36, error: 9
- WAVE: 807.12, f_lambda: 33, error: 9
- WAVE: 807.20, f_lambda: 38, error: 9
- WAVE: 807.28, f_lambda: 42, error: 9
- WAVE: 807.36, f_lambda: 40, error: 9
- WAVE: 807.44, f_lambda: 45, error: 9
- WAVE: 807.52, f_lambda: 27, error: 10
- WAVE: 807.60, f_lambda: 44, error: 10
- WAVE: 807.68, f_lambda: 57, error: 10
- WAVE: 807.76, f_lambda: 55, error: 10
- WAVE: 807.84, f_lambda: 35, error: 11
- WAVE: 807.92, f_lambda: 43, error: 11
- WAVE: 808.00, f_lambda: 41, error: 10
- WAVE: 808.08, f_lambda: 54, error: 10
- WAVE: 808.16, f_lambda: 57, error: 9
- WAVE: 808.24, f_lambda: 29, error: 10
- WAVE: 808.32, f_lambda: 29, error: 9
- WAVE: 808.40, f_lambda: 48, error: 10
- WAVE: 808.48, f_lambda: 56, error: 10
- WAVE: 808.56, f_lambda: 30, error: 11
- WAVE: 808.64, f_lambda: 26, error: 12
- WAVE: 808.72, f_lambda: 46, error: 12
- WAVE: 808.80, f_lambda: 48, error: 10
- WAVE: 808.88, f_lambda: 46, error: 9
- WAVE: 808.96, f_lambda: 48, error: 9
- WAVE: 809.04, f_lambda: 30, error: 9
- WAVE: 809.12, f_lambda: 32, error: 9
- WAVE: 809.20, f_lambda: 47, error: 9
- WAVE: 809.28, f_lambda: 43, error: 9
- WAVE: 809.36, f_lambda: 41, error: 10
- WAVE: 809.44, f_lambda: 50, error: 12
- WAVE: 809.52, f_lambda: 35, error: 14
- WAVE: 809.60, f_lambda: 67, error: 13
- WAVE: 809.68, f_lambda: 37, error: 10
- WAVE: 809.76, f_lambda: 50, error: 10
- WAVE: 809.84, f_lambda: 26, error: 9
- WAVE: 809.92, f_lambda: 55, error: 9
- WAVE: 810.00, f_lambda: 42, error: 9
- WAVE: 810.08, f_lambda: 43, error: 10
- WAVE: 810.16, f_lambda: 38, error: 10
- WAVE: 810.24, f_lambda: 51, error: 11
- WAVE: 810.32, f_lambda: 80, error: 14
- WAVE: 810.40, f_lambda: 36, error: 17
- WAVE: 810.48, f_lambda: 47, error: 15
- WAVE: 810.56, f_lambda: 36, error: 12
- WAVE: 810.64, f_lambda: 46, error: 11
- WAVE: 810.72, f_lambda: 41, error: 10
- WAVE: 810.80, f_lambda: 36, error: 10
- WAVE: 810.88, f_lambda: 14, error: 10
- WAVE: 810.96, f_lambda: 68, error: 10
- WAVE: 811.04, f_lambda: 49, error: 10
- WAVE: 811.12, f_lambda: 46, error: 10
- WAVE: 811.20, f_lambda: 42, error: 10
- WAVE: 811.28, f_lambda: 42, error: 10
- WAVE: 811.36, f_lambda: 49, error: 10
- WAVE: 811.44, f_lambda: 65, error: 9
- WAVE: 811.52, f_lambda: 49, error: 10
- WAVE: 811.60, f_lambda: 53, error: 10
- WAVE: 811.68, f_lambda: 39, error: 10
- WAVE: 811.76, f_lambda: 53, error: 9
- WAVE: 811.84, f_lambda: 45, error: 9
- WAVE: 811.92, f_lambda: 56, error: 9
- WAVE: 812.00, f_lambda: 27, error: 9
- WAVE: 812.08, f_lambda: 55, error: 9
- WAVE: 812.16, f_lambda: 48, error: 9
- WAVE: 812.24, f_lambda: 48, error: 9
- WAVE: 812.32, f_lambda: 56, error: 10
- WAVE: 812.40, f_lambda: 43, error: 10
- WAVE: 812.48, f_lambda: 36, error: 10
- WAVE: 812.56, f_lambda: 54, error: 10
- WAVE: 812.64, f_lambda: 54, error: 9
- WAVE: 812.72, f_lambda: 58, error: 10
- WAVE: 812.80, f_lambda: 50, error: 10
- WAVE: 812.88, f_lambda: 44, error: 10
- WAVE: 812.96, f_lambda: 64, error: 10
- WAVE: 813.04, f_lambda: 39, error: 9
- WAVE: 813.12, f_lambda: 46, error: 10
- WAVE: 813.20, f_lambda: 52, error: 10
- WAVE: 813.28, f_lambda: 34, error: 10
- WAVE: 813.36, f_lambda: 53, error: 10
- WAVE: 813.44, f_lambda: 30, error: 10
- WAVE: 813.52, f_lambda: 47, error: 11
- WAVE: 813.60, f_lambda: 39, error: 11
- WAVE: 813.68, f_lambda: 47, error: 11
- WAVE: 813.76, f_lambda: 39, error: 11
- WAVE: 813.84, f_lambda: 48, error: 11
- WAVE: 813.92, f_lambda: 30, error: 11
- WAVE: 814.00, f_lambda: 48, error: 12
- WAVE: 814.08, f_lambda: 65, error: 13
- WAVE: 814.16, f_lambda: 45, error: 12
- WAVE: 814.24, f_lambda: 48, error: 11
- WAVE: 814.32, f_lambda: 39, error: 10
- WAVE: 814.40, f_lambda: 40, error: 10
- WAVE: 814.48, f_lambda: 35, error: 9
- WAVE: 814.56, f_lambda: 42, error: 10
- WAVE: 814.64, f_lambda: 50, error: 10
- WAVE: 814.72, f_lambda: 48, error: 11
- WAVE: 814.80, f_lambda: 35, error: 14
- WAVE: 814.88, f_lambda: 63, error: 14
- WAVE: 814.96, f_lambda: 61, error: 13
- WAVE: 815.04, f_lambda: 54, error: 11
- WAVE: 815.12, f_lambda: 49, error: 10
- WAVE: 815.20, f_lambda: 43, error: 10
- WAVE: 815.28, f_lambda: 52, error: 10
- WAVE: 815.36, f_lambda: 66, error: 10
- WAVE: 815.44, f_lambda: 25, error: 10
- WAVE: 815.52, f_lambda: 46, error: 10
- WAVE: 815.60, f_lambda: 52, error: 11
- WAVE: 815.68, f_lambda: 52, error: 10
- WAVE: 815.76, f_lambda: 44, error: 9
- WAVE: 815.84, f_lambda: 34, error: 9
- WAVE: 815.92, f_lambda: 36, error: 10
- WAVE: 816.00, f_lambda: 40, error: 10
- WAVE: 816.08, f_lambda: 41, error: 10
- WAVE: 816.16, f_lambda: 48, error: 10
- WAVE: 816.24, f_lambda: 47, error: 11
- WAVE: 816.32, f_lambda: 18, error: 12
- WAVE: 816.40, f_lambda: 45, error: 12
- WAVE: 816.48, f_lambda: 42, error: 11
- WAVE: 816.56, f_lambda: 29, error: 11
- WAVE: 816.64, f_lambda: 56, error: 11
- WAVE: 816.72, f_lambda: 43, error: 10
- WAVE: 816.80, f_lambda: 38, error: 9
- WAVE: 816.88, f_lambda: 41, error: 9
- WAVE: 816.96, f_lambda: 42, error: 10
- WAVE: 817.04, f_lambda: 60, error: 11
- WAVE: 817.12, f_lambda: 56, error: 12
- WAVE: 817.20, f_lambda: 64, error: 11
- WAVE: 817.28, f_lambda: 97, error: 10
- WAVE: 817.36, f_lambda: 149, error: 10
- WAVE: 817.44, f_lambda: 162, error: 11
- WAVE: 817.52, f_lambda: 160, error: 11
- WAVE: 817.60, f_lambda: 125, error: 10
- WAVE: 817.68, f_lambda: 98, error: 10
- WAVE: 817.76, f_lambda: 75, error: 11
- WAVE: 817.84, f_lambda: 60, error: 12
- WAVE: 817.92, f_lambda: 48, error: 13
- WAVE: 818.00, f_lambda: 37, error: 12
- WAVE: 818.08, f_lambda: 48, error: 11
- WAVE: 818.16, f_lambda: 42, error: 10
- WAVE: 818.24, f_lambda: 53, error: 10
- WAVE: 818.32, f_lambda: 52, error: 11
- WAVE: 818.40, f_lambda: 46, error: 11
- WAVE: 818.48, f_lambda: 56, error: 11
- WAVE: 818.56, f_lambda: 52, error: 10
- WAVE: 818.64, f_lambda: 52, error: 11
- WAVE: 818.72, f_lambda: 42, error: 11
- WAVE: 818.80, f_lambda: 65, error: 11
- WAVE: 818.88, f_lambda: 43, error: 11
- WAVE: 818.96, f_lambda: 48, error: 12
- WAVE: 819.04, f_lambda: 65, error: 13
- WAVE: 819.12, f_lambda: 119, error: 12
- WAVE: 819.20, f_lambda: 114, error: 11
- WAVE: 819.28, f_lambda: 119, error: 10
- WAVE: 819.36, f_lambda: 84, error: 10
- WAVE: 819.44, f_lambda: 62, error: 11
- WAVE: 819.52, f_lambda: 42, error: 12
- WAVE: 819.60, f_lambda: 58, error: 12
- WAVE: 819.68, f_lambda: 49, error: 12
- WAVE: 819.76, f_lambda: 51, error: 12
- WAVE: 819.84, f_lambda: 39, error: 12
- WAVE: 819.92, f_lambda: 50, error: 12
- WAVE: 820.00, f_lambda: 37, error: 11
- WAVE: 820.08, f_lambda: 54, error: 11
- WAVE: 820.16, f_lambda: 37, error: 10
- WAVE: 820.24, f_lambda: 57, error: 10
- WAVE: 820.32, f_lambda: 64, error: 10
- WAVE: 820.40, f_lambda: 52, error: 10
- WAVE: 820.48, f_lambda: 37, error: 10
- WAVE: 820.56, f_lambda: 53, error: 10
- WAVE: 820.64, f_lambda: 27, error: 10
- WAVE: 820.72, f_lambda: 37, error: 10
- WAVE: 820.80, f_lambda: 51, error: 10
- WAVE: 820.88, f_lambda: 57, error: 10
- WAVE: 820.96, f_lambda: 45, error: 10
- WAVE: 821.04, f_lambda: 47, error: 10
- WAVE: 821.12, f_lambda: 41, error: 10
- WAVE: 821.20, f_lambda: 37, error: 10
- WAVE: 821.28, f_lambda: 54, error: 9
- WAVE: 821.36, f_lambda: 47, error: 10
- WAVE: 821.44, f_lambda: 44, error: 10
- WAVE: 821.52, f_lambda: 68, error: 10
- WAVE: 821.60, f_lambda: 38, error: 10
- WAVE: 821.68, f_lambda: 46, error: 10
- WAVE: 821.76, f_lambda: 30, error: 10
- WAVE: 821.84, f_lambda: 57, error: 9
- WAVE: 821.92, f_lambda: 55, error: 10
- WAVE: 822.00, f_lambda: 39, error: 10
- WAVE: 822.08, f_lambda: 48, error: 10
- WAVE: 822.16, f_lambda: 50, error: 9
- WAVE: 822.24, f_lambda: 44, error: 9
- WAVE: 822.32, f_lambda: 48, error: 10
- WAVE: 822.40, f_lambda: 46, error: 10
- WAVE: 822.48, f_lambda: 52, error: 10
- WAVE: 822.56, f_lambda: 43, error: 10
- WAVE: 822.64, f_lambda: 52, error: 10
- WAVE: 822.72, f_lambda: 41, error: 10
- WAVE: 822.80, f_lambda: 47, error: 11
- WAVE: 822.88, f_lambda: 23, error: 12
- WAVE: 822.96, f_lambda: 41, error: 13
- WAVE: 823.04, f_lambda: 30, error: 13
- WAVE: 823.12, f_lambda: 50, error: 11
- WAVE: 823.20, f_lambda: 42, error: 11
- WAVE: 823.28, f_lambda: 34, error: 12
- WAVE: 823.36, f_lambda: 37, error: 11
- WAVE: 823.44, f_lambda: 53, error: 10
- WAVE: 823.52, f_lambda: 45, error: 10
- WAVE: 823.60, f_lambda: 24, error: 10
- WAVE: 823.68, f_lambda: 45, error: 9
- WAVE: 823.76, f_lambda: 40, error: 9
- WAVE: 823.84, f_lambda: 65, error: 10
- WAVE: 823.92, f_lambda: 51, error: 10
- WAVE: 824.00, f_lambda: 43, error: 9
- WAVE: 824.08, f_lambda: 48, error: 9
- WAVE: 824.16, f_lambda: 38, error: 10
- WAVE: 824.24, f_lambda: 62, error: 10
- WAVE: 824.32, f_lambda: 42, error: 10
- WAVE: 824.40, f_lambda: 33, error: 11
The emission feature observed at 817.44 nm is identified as [S II] 6716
